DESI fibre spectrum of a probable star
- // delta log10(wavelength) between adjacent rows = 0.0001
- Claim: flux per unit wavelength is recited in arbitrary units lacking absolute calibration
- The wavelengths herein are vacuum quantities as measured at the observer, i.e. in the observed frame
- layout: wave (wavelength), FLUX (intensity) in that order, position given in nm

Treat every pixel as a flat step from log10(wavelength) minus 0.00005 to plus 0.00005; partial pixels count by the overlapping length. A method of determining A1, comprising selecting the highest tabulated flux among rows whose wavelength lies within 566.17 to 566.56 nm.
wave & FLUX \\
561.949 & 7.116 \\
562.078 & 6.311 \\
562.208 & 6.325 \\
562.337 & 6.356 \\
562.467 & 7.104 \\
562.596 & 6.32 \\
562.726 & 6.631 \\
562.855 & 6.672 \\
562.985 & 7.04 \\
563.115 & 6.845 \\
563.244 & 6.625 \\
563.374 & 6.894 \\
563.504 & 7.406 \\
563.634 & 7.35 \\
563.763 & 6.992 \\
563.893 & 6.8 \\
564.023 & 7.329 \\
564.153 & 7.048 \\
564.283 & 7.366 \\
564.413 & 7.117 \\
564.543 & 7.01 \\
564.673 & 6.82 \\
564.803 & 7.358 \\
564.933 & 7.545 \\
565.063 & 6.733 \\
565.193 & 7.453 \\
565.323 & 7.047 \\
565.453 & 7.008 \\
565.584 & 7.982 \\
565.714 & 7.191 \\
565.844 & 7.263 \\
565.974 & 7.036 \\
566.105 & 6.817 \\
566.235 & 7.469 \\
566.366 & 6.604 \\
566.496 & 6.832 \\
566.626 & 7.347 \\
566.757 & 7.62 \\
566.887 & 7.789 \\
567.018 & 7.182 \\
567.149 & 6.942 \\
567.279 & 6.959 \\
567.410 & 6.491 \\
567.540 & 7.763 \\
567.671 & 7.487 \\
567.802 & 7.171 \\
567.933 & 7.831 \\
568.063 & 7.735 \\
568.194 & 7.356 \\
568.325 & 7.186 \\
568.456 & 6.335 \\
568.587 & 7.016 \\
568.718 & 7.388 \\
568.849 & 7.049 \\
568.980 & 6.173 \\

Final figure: 7.469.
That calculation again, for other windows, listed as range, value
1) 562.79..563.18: 7.04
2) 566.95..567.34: 7.182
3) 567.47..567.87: 7.763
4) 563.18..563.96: 7.406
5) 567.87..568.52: 7.831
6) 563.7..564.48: 7.366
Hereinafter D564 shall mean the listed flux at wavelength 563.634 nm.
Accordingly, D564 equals 7.35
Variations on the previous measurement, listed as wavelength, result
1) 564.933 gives 7.545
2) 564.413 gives 7.117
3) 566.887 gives 7.789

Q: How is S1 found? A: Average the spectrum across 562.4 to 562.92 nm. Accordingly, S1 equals 6.68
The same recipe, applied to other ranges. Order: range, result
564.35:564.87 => 7.08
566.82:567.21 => 7.3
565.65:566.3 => 7.16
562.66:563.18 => 6.8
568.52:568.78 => 7.19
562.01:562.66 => 6.49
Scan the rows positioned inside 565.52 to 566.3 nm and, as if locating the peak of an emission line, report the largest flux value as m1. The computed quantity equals 7.982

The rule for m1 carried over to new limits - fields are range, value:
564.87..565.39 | 7.545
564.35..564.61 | 7.117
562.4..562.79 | 7.104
